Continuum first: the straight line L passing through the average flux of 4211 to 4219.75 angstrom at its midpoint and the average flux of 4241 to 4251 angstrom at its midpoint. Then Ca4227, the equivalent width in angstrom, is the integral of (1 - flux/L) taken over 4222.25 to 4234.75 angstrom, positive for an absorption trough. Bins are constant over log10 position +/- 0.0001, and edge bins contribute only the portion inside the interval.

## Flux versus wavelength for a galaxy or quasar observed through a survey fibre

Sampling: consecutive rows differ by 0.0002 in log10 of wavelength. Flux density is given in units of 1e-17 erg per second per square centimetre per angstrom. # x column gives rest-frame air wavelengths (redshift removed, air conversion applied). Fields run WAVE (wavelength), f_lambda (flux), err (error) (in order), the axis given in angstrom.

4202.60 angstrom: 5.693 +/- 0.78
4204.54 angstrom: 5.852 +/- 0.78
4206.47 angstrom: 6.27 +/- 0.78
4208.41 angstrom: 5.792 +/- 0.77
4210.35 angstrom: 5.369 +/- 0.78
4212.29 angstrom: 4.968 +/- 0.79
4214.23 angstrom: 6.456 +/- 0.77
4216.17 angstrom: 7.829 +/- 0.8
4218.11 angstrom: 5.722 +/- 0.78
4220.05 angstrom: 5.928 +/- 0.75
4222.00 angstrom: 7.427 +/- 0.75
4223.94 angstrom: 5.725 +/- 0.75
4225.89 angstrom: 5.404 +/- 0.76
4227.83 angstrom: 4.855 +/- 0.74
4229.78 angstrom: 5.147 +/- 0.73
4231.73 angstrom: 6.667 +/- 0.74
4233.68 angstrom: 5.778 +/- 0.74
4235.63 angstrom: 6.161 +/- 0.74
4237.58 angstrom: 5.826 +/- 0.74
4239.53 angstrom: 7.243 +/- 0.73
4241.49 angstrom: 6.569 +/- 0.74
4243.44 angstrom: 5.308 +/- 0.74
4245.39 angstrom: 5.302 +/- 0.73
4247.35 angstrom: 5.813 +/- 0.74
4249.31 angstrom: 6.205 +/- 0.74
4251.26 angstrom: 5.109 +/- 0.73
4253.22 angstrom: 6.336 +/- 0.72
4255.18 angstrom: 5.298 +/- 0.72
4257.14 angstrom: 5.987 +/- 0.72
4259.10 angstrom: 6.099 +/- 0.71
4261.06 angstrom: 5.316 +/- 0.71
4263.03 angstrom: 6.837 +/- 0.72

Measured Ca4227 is 0.6 angstrom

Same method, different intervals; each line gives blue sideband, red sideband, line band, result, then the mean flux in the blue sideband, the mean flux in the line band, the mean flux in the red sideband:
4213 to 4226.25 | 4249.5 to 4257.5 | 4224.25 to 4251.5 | 0.8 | 6.37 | 5.83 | 5.71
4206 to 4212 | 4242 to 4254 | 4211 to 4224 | -1.4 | 5.67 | 6.31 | 5.71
